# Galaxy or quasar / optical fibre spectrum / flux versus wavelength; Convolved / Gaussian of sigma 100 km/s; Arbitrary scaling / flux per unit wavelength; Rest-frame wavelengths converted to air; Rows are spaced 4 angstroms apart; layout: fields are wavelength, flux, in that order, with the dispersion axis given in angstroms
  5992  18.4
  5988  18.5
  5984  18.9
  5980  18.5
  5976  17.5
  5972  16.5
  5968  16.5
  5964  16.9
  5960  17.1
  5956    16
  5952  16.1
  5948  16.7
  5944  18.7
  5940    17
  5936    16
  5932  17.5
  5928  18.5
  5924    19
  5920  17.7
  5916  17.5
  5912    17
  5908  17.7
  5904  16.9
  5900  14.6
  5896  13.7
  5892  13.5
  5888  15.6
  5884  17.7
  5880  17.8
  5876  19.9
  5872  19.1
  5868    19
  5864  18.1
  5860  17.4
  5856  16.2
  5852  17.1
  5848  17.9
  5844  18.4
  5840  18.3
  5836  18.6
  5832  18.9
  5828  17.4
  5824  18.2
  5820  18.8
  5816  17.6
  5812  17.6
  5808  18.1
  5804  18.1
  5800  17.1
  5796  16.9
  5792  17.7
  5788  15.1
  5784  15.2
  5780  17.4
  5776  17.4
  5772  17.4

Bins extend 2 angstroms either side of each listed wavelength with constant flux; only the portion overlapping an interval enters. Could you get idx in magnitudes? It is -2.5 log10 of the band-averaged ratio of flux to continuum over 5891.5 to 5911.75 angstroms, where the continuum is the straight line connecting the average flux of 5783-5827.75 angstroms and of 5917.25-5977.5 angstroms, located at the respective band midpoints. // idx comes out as 0.11 mag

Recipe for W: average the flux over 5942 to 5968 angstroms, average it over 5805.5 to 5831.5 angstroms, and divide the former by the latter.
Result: 0.9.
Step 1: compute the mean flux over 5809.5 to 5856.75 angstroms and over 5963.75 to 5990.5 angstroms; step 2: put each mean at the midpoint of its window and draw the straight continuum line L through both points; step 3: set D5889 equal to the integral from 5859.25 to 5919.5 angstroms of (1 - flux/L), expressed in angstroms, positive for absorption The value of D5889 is 2.7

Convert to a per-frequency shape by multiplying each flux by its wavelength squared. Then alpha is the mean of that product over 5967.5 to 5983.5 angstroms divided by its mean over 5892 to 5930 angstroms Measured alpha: 1.06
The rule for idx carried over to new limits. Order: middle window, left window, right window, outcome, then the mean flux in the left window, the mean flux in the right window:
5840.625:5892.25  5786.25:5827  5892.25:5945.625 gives -0.03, 17.5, 16.9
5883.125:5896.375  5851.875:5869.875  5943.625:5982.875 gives 0.16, 17.6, 17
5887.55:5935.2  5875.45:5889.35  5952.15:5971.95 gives 0.04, 17.6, 16.6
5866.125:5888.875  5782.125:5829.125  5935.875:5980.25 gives -0.07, 17.3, 16.9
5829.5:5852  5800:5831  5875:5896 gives -0.05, 17.9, 16.5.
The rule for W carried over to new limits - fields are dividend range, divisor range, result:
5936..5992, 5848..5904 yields 1.02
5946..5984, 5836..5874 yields 0.94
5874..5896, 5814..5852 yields 0.91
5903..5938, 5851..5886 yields 0.97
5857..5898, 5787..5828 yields 0.98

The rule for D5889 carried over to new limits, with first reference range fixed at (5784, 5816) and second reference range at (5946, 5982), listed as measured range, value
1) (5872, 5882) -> -1.1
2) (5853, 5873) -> -1.0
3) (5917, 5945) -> -1.3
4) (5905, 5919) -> -0.4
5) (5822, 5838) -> -1.1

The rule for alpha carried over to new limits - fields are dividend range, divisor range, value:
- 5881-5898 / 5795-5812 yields 0.89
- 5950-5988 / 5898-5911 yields 1.07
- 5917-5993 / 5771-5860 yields 1.05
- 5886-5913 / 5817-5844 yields 0.87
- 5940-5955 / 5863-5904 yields 1.03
